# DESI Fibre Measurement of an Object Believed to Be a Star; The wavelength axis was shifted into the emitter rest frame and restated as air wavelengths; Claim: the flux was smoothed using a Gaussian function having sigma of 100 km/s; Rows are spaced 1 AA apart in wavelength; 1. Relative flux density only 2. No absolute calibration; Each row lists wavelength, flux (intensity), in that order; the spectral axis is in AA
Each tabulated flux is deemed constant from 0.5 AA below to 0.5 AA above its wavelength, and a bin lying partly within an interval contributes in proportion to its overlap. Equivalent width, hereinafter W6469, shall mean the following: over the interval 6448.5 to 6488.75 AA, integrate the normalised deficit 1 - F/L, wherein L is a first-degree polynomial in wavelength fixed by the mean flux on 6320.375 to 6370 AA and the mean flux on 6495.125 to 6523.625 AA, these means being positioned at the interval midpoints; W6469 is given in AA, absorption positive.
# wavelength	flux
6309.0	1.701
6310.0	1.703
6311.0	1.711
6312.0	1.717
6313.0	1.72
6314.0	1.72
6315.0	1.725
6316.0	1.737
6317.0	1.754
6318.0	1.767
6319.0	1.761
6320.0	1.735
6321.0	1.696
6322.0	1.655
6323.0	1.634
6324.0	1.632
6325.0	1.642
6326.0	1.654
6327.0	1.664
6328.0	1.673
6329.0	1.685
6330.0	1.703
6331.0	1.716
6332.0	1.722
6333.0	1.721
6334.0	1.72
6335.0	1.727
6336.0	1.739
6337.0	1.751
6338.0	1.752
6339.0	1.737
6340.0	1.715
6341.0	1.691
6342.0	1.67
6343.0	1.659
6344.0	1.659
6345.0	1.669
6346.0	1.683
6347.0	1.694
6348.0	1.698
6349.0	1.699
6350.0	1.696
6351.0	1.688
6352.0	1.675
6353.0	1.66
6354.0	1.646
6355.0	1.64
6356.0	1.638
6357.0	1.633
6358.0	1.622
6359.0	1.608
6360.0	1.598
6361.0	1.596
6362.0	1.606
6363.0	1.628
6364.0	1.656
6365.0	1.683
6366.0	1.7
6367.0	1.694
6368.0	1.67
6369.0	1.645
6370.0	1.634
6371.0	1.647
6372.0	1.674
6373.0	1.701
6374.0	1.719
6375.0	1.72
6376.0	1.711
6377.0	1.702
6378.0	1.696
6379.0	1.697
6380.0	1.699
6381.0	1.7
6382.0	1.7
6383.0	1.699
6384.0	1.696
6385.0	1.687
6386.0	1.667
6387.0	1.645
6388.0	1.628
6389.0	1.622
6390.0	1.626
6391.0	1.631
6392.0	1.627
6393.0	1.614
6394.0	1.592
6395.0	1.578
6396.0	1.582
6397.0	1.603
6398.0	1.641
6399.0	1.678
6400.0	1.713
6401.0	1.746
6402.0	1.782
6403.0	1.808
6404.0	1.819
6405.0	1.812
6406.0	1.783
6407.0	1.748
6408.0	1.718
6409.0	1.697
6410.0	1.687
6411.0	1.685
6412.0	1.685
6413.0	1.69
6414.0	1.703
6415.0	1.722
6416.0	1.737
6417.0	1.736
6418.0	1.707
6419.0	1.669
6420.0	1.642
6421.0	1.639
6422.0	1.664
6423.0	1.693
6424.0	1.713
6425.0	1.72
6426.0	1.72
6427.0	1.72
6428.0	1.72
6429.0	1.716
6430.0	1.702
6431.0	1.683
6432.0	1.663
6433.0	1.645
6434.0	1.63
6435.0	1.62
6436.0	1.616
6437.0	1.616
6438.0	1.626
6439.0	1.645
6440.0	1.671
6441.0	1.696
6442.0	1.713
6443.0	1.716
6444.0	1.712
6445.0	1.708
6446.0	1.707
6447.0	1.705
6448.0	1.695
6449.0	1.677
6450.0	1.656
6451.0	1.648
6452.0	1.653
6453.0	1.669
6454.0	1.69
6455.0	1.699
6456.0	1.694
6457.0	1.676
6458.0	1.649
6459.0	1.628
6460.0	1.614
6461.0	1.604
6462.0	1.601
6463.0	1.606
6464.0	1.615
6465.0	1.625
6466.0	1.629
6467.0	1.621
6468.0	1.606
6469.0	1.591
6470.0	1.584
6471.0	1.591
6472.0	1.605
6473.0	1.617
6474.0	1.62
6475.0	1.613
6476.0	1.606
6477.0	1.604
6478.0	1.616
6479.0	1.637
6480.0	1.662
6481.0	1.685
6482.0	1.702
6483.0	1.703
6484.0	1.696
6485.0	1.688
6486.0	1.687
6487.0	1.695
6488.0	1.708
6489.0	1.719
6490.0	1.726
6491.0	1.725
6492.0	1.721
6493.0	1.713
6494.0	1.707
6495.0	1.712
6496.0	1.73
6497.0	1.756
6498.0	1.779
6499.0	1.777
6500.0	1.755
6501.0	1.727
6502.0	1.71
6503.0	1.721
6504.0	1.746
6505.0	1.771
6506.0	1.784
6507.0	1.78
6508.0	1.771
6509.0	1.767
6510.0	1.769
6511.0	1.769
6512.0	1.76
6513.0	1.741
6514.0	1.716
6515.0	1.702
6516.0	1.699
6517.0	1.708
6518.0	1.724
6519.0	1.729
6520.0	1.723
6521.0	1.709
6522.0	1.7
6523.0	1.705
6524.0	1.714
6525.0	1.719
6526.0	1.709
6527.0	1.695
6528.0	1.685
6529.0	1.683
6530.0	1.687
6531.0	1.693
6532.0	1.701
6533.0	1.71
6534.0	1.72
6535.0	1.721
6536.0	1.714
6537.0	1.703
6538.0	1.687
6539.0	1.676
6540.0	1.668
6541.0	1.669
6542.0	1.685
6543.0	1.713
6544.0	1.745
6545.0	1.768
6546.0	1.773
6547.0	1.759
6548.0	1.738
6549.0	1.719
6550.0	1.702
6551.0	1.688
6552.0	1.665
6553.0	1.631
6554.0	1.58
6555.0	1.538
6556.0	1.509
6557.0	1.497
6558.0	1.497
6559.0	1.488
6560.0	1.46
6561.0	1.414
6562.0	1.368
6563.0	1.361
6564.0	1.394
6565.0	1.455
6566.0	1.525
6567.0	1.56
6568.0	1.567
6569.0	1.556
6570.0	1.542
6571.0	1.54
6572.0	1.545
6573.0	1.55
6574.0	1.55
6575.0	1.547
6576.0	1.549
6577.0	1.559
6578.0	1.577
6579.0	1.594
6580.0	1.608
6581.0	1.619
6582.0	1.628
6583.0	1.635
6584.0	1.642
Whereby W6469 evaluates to 1.8 AA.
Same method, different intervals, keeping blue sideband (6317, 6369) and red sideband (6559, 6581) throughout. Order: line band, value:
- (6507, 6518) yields -1.3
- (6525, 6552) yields -2.9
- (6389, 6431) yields -1.6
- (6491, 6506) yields -1.6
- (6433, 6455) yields -0.9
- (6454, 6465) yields -0.3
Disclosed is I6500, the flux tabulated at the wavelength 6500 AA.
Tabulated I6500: 1.755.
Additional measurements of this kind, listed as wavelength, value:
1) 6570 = 1.542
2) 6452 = 1.653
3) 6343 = 1.659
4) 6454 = 1.69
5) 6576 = 1.549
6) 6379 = 1.697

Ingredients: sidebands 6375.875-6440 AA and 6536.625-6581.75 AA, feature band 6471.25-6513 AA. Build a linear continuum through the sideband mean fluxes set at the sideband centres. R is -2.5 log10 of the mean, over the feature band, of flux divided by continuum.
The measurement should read -0.05 mag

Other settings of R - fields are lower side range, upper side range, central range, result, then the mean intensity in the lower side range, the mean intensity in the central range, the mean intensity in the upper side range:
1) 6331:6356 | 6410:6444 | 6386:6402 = 0.031 mag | 1.7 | 1.64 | 1.68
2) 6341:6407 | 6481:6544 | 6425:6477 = 0.029 mag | 1.67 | 1.65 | 1.72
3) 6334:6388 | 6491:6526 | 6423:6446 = 0.016 mag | 1.68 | 1.68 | 1.74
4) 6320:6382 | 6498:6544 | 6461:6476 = 0.065 mag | 1.68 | 1.61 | 1.72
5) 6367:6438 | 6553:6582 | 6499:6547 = -0.103 mag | 1.68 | 1.72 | 1.52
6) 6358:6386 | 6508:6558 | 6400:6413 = -0.042 mag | 1.67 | 1.74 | 1.7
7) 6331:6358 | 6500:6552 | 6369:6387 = 0.005 mag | 1.69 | 1.69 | 1.72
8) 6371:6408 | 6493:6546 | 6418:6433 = 0.005 mag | 1.69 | 1.69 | 1.72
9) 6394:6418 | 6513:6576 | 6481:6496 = -0.028 mag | 1.71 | 1.71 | 1.63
